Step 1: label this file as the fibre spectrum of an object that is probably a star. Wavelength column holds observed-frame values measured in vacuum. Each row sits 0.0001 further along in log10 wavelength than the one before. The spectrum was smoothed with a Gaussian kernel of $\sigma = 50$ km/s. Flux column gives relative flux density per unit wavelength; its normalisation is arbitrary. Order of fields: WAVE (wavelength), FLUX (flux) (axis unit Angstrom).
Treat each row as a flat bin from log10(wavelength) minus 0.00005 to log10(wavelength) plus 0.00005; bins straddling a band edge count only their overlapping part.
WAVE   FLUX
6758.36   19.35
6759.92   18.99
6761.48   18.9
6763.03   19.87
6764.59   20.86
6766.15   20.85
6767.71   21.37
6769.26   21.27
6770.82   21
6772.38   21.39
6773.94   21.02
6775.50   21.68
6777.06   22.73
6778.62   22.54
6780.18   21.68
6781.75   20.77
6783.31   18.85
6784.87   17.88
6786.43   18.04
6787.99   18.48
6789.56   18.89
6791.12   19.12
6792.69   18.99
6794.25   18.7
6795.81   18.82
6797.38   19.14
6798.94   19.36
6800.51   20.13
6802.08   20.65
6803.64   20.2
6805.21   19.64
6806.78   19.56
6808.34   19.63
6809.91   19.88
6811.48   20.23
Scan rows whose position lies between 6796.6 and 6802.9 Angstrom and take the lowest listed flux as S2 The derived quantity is 19.14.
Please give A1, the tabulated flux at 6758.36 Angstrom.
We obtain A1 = 19.35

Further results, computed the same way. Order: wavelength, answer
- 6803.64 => 20.2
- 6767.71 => 21.37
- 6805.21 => 19.64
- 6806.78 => 19.56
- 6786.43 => 18.04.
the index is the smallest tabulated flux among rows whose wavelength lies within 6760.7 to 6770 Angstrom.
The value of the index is 18.9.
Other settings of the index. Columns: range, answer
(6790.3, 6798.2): 18.7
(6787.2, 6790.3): 18.48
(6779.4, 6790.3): 17.88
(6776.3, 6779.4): 22.54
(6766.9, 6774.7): 21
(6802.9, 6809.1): 19.56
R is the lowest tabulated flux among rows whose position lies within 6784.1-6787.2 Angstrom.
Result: 17.88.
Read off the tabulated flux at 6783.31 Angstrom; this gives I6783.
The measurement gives 18.85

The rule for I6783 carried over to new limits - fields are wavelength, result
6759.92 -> 18.99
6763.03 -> 19.87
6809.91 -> 19.88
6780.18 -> 21.68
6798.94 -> 19.36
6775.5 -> 21.68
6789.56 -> 18.89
